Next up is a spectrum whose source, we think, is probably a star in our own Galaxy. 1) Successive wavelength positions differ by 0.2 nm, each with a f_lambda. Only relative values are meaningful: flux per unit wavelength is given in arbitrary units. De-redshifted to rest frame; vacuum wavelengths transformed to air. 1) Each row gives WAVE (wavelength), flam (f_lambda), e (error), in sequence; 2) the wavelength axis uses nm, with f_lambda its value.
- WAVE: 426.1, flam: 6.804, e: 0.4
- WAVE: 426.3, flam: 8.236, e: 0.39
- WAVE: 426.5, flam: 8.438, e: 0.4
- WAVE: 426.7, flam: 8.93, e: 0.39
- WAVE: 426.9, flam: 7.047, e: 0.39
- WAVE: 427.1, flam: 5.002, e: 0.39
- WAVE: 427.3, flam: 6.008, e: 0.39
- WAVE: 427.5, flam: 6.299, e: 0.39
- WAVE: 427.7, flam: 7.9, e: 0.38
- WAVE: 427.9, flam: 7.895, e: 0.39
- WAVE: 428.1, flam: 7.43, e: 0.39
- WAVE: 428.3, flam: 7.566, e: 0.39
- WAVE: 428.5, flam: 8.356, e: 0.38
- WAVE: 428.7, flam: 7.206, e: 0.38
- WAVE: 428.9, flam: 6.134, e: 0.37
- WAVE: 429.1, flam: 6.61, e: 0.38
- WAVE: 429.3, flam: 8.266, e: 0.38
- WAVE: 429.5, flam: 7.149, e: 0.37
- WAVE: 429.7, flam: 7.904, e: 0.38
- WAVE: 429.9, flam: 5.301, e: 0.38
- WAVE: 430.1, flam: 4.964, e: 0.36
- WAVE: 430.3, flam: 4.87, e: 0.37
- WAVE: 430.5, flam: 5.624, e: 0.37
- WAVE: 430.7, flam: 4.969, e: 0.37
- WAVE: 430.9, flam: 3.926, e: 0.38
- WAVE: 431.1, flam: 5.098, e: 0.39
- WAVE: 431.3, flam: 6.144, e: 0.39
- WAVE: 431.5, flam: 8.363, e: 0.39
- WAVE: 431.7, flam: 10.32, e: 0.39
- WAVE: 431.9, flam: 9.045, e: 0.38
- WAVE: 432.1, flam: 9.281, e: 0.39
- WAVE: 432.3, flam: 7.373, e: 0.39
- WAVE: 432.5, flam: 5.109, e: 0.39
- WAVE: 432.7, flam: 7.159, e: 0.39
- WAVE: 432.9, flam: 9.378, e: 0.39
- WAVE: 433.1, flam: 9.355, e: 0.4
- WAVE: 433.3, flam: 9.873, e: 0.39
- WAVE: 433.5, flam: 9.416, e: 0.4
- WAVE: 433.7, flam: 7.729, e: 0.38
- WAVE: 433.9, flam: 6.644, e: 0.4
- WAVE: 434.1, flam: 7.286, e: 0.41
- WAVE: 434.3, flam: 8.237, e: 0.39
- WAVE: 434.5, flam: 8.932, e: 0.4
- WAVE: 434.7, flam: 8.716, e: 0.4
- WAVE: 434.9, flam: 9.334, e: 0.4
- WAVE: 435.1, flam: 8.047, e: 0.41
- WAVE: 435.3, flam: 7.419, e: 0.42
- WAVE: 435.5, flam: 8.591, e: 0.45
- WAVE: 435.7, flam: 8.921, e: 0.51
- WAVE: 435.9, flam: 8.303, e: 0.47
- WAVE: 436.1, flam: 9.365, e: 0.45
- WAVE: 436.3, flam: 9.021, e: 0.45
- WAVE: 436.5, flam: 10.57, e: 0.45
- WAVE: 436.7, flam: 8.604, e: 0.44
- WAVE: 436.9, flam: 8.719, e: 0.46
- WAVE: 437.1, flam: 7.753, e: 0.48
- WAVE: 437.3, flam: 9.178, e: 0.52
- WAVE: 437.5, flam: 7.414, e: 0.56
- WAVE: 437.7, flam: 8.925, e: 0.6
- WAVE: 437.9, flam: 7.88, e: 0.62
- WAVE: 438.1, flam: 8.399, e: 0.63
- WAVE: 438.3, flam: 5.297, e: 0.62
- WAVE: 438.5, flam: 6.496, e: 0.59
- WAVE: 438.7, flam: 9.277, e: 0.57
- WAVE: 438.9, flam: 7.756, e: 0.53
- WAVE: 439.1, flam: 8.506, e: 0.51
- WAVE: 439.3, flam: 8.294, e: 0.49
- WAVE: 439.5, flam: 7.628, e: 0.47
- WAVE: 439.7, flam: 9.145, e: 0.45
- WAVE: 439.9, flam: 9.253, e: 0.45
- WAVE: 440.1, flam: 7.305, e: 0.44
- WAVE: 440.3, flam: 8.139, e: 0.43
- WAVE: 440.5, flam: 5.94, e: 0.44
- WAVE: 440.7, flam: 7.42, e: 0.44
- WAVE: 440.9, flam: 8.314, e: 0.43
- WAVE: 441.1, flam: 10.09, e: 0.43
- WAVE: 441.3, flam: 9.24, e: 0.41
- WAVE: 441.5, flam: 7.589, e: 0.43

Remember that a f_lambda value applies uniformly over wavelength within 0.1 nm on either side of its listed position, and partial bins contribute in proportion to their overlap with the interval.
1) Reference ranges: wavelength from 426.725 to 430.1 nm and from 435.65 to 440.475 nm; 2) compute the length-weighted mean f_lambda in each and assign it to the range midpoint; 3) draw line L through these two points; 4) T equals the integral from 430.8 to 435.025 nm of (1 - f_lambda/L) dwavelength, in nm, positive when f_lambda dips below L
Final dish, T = -0.184 nm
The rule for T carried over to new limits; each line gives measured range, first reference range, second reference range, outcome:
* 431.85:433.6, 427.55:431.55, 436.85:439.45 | -0.33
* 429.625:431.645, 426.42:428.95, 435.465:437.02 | 0.53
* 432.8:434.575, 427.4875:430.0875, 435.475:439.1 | -0.15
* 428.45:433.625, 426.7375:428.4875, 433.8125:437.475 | 0.34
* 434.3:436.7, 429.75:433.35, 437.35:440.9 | -0.44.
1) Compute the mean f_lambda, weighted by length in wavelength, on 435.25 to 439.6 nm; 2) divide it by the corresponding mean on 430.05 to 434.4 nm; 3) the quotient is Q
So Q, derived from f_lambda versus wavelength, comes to 1.1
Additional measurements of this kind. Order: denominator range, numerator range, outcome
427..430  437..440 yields 1.15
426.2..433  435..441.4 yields 1.18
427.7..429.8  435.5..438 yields 1.17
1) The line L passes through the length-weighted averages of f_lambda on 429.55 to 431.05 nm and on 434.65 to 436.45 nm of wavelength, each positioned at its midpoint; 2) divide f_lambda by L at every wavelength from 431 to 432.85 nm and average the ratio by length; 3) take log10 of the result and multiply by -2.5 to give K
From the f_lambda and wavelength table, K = -0.18 mag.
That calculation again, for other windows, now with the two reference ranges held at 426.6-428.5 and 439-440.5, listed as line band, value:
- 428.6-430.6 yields 0.149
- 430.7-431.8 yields 0.136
